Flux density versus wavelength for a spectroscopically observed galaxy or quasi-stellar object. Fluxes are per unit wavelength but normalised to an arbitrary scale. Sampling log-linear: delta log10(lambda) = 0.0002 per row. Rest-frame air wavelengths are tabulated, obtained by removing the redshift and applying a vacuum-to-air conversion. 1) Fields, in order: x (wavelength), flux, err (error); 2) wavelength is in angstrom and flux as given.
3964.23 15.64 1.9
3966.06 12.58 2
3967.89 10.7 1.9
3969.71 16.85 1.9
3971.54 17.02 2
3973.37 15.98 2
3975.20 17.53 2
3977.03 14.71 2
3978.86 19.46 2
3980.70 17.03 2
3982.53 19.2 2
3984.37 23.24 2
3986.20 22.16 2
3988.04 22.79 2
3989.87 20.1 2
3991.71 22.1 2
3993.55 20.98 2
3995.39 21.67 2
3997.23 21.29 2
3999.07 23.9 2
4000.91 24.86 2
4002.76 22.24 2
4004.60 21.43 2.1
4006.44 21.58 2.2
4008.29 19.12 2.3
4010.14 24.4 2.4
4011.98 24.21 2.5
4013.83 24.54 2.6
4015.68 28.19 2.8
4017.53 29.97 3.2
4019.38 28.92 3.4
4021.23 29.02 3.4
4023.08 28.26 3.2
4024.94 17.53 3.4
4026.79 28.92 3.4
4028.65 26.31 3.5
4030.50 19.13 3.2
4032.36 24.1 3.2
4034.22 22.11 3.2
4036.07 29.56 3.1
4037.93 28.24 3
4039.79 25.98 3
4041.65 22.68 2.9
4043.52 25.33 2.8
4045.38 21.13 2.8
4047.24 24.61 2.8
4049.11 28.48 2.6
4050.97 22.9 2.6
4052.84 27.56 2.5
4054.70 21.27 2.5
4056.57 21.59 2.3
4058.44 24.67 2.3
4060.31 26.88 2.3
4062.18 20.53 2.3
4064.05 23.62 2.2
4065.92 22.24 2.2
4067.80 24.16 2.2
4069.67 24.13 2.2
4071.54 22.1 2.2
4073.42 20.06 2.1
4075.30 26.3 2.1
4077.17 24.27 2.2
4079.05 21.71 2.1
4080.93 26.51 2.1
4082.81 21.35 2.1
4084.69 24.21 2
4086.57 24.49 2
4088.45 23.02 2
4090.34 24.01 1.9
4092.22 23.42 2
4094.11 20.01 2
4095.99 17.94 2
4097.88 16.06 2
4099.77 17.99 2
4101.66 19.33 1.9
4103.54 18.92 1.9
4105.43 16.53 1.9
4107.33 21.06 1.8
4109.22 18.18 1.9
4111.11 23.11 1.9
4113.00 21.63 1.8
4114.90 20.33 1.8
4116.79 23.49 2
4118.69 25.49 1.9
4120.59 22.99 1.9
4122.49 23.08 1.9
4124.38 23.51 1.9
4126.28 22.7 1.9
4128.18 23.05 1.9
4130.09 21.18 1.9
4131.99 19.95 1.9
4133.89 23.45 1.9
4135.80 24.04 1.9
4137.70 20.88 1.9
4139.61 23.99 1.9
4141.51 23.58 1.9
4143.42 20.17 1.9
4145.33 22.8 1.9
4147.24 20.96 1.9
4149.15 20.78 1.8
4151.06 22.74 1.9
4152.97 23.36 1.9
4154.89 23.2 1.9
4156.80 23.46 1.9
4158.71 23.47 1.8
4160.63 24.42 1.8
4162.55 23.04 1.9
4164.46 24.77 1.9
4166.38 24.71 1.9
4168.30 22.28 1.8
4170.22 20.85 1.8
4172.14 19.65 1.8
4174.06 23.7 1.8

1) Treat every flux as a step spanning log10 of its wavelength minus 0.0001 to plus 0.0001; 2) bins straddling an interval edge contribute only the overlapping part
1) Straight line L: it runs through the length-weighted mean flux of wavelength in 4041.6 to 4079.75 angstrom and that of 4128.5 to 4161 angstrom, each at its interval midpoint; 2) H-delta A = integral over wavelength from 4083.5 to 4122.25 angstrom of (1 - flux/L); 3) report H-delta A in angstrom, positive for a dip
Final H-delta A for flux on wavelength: 3.2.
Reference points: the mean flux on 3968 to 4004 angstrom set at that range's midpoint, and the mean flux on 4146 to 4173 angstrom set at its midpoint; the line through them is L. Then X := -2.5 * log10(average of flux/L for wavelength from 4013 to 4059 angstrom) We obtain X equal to -0.21 mag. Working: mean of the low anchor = 20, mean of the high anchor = 22.7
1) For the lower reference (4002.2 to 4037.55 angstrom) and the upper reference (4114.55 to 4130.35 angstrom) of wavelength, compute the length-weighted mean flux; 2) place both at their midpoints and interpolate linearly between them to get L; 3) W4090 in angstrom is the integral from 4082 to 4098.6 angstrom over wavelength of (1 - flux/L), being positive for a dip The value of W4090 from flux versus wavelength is 1.3 angstrom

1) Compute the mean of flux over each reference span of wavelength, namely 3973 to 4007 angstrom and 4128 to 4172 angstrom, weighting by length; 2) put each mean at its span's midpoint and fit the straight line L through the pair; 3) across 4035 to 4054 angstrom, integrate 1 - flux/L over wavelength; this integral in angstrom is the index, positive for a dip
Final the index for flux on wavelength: -3.7 angstrom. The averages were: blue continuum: 20.7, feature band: 25.6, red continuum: 22.6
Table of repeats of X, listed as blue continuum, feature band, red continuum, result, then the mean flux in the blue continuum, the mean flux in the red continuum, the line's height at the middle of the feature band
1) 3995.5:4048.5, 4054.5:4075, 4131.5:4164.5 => 0.043 mag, 24.5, 22.7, 23.9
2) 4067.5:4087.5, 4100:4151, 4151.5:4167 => 0.094 mag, 23.6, 23.8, 23.7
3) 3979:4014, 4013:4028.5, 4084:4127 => -0.232 mag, 21.8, 21.3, 21.7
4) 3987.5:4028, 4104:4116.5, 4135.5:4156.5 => 0.127 mag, 23.9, 22.4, 22.8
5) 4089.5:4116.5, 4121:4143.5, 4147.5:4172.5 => -0.056 mag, 20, 22.9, 21.4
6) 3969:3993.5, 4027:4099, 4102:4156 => -0.140 mag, 19.2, 21.9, 20.7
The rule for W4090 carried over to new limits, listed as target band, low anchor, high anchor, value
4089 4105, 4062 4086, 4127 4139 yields 2.2 angstrom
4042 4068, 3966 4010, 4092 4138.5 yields -4.4 angstrom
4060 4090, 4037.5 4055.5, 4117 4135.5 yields 0.8 angstrom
